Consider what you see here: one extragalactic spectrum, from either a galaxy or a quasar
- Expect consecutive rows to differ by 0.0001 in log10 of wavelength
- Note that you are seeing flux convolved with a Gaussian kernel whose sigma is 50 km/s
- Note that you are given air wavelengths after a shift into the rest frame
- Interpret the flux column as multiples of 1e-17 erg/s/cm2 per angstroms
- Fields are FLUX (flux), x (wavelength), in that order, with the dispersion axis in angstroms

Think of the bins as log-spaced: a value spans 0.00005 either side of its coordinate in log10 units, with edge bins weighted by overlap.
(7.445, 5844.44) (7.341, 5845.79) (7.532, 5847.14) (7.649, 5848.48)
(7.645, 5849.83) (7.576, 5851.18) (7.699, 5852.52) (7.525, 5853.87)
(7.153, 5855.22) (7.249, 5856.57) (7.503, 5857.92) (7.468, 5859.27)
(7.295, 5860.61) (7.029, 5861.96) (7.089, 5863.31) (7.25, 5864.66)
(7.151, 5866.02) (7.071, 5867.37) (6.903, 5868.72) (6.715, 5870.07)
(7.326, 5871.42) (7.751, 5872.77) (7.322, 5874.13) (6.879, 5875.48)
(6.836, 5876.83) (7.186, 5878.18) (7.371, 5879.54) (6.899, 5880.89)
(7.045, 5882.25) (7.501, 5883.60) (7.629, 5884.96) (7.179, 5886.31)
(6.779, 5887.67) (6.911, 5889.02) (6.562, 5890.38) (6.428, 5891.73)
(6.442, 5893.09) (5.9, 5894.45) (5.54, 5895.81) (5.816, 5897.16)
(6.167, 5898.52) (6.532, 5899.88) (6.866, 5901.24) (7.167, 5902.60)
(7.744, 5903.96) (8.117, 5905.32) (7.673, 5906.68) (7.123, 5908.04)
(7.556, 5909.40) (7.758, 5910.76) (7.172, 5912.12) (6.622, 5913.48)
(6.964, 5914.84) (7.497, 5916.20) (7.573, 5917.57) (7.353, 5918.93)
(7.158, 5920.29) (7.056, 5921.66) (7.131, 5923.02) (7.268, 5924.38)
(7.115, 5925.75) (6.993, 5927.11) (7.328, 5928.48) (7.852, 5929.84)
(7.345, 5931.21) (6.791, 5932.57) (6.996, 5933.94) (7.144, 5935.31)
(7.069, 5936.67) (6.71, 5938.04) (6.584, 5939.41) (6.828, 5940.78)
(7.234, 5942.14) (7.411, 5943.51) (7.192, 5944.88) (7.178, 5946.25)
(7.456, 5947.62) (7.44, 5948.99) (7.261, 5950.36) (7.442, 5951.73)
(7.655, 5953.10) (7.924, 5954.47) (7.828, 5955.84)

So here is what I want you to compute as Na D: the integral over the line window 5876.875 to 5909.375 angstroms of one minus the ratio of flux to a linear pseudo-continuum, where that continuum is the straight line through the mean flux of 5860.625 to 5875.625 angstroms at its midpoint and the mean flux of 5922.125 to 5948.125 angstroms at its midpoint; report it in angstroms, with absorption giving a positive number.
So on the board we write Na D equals 1.08 angstroms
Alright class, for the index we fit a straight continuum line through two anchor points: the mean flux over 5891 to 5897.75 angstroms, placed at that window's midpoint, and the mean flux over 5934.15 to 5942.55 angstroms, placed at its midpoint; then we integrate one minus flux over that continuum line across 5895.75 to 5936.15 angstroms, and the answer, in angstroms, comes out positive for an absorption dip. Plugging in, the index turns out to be -4.18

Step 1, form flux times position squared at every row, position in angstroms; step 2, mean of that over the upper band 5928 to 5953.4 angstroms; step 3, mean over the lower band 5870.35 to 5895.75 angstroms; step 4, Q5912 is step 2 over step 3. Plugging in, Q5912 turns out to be 1.06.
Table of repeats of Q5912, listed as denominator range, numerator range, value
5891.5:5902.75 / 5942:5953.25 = 1.19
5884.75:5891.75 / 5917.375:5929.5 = 1.06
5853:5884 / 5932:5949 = 1.01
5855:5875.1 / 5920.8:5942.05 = 1.00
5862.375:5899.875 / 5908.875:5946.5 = 1.06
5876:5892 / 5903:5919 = 1.06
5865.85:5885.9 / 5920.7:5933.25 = 1.02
